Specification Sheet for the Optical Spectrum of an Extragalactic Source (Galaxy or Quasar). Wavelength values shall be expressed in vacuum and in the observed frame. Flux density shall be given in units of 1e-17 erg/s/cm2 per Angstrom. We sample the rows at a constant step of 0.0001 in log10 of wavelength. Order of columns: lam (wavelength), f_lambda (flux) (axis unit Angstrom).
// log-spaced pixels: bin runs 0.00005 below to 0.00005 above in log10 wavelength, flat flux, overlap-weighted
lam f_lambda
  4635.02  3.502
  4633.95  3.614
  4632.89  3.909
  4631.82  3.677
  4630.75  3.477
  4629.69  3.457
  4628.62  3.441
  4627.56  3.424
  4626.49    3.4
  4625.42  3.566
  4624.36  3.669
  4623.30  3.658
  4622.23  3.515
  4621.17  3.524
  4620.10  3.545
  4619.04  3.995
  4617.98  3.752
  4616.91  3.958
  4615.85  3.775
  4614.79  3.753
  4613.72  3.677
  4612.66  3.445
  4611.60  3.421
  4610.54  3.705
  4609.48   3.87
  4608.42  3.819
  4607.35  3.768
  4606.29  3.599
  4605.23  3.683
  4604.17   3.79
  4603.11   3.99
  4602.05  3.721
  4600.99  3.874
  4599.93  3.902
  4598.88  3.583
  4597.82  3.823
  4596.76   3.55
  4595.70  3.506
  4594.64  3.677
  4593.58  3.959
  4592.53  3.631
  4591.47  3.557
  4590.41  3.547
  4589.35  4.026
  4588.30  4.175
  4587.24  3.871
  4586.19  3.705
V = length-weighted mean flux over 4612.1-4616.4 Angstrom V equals 3.66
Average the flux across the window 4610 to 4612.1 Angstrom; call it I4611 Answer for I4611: 3.57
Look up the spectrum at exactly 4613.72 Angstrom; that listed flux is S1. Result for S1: 3.677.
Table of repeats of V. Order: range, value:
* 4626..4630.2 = 3.43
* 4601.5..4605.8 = 3.79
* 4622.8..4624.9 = 3.68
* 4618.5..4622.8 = 3.64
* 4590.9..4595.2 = 3.7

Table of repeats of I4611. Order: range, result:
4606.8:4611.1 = 3.78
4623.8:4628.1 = 3.52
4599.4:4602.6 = 3.84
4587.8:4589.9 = 4.1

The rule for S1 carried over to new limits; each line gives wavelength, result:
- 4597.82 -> 3.823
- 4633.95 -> 3.614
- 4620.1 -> 3.545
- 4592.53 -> 3.631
